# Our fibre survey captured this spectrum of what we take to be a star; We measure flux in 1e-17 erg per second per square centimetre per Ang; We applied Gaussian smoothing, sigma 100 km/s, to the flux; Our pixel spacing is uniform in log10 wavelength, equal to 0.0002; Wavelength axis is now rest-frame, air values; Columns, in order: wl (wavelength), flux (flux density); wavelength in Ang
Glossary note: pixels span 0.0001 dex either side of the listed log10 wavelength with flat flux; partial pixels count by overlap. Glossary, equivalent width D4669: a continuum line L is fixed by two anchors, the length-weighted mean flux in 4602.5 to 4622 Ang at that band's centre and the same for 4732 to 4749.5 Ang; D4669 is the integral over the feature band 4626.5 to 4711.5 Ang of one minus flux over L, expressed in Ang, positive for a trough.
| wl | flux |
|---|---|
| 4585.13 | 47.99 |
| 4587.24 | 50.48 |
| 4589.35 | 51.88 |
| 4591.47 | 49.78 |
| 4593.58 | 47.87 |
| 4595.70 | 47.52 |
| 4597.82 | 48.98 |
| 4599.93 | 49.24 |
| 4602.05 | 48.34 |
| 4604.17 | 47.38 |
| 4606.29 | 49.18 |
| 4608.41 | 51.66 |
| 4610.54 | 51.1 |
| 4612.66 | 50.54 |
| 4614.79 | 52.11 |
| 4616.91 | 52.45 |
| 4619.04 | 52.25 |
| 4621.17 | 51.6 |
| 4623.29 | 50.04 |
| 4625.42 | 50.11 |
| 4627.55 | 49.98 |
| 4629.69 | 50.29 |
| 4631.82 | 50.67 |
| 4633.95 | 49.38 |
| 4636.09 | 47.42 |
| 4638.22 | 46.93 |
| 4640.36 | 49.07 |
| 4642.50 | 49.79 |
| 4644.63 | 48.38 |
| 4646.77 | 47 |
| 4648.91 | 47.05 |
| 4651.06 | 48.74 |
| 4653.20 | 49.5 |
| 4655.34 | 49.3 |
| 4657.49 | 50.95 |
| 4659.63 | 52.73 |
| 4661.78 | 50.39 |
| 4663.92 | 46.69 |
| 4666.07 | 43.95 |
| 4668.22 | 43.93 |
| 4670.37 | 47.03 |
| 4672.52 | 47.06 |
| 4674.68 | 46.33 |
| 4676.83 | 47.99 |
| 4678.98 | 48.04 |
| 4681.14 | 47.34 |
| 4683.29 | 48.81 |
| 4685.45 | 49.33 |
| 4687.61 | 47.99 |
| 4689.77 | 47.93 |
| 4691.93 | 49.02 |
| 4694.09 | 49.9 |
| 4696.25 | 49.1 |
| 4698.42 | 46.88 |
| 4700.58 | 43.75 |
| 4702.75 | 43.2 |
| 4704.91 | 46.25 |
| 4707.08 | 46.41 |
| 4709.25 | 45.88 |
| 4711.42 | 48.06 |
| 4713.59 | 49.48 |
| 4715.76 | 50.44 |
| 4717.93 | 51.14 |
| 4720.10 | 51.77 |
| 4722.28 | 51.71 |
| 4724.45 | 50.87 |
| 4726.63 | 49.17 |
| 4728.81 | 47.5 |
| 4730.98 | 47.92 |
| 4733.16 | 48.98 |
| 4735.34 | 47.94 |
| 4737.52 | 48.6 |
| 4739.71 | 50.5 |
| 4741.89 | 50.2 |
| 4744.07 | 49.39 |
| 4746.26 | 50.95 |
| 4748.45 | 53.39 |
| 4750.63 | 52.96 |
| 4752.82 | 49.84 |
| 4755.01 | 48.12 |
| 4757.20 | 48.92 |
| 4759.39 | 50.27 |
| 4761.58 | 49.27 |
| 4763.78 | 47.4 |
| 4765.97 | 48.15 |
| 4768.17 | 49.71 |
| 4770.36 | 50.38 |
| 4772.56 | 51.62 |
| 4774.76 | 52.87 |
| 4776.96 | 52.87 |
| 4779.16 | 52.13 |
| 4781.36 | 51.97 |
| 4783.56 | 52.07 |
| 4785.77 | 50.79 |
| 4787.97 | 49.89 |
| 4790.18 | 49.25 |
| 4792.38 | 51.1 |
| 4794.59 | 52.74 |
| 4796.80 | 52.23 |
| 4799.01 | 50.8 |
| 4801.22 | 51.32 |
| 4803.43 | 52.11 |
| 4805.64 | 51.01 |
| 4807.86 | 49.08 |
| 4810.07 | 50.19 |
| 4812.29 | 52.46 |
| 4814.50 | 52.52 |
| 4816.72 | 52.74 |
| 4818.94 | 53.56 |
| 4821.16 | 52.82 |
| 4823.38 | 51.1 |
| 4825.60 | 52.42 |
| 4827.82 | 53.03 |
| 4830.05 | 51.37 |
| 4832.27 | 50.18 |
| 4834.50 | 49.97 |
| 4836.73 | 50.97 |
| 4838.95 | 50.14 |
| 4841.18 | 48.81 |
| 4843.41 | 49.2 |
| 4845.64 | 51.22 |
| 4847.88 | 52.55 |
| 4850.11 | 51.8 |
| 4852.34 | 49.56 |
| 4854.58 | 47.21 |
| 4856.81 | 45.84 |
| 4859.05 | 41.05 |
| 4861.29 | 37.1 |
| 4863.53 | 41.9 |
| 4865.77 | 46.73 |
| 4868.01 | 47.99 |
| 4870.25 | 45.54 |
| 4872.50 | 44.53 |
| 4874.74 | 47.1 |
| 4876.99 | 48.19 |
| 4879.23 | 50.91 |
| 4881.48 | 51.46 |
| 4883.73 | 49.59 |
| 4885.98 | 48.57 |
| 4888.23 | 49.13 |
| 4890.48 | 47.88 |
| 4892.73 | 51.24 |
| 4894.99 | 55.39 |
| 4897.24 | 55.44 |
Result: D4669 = 4.18 Ang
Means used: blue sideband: 50.8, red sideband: 50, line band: 48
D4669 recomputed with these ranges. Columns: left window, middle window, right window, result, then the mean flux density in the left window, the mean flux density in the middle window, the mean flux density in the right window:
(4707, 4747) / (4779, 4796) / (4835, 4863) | -0.9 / 49.4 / 51.2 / 47.9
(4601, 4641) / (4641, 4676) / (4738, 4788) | 1.5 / 50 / 48.1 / 50.6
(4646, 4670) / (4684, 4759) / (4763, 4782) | 1.1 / 48.2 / 48.9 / 50.8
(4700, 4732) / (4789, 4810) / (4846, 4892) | -1.4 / 48.3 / 51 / 47.3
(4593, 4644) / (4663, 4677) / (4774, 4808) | 1.2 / 49.8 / 46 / 51.4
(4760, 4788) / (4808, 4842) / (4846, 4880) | -2.2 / 50.7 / 51.4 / 46.6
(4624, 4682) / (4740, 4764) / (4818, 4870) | -0.8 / 48.4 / 50.2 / 48.9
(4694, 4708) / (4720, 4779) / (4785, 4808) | -1.7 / 46.3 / 50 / 51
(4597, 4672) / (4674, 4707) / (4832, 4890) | 1.0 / 49.2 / 47.4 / 47.9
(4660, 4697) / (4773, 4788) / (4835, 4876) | -1.4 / 47.8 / 51.9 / 47.2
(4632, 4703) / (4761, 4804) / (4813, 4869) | -1.8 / 48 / 50.9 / 49.3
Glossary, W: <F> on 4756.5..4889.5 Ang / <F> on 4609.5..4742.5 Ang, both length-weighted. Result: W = 1.0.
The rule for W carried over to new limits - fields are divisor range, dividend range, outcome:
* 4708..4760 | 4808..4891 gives 0.99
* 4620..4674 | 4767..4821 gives 1.06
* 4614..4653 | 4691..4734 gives 0.98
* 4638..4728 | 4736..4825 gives 1.06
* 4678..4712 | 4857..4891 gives 0.98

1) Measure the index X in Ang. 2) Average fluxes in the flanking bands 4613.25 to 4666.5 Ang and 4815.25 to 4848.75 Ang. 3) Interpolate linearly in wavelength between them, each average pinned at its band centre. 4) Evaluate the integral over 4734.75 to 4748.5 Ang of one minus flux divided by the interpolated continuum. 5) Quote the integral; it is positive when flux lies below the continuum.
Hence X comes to 0.1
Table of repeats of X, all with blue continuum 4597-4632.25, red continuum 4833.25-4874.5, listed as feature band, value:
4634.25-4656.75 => 0.7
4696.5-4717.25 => 1.0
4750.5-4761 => -0.2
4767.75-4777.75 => -0.7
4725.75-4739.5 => 0.1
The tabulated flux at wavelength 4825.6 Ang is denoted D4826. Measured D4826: 52.42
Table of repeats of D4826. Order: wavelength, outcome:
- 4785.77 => 50.79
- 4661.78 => 50.39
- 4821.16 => 52.82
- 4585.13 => 47.99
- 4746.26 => 50.95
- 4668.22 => 43.93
